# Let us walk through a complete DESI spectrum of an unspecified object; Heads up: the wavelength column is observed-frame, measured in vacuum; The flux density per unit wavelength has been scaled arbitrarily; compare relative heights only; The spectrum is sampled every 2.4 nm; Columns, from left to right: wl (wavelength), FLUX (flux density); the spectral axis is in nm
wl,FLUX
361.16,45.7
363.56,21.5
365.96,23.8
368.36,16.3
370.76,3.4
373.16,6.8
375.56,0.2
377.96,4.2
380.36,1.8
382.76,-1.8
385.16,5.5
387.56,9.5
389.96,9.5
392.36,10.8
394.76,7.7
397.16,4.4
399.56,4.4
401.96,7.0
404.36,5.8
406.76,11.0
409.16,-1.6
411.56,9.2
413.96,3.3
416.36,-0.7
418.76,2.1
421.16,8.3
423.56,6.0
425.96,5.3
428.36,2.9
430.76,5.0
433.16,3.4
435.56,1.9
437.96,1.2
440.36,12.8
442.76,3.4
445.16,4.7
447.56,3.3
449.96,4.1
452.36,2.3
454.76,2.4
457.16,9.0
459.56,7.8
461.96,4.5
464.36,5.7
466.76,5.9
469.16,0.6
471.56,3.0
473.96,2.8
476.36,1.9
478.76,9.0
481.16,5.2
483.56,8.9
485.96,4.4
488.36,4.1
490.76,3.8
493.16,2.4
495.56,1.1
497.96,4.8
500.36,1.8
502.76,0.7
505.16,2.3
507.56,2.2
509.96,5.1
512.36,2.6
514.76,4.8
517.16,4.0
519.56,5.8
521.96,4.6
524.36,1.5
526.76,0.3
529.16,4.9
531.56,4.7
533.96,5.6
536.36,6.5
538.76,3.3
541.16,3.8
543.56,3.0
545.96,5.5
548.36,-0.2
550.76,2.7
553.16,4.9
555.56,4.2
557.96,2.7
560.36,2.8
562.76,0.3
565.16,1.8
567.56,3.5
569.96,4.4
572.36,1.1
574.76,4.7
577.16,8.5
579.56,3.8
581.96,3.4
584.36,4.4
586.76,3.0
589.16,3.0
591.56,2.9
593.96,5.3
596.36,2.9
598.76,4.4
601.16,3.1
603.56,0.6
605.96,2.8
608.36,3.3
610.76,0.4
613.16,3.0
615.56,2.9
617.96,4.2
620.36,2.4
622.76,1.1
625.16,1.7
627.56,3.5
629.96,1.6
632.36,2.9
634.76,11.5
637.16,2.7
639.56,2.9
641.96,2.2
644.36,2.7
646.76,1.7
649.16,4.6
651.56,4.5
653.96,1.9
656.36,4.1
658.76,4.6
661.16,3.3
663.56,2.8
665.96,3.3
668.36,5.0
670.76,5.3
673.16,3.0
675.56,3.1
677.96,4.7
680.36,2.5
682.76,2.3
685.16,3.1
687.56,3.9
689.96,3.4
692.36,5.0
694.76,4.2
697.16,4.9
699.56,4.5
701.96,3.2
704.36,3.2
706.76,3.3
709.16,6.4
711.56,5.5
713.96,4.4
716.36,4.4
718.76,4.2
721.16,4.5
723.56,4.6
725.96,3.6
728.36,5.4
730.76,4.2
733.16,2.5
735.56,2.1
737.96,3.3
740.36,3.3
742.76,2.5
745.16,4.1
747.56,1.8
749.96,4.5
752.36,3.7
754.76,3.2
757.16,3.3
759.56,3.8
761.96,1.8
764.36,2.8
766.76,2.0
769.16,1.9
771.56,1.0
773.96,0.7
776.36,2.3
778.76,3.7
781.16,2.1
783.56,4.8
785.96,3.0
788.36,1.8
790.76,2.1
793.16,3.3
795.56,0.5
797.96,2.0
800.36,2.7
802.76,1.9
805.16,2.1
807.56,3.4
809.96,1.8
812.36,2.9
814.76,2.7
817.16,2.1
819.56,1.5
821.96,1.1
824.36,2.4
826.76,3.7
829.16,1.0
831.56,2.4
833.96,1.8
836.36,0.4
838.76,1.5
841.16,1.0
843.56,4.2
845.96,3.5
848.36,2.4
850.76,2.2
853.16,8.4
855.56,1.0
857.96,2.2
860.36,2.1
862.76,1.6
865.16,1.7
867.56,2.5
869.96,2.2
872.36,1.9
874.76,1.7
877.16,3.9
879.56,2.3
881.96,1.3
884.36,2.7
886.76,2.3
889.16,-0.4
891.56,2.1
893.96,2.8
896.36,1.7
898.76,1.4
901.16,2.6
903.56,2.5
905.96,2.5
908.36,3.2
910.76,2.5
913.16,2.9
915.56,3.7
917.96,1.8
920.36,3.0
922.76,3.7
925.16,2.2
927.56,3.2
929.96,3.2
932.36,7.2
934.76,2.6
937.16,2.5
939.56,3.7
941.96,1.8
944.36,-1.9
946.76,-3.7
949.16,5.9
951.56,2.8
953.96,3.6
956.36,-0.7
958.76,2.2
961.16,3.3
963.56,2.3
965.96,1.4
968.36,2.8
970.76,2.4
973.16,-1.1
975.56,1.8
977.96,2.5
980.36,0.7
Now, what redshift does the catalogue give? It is 0.703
